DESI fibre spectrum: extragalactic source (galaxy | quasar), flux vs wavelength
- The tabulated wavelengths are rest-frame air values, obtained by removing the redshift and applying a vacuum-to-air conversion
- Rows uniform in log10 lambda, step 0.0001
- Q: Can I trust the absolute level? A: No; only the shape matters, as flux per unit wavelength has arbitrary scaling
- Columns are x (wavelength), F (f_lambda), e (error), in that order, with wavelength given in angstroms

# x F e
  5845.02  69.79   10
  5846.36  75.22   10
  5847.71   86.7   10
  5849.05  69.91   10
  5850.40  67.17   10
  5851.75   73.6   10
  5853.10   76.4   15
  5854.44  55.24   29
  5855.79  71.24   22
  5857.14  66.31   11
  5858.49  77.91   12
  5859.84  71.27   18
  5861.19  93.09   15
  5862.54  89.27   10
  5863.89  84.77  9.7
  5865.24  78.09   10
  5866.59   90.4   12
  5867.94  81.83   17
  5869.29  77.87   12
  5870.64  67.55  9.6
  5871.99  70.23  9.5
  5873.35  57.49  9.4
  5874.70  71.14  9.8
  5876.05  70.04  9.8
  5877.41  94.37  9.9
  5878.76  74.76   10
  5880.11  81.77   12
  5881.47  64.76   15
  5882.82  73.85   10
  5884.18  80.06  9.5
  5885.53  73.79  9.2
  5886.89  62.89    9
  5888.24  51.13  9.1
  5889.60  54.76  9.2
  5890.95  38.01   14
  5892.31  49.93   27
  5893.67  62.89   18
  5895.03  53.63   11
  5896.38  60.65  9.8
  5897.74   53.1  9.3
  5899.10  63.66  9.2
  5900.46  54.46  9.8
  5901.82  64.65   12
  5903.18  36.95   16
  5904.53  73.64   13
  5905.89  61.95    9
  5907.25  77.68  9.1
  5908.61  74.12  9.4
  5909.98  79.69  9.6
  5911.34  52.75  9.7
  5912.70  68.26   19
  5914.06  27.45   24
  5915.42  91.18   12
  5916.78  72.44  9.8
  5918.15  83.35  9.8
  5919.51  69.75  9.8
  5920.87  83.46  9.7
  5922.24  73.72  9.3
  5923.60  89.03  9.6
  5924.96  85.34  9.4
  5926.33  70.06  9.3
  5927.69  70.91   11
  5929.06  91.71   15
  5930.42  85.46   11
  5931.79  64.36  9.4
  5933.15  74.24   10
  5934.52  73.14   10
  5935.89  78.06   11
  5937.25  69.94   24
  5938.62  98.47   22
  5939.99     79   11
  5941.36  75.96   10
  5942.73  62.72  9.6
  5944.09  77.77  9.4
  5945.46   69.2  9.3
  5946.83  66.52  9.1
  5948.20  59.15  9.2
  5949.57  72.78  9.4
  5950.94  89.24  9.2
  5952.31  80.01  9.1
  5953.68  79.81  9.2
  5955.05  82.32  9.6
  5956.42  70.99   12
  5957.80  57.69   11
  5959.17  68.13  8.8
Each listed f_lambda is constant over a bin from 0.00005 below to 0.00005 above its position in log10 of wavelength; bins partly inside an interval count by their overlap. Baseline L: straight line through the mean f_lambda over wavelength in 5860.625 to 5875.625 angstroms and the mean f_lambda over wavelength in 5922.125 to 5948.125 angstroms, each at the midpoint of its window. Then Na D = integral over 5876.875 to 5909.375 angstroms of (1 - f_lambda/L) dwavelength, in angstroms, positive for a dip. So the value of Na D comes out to 5.7 angstroms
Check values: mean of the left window 78.1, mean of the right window 76.3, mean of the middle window 64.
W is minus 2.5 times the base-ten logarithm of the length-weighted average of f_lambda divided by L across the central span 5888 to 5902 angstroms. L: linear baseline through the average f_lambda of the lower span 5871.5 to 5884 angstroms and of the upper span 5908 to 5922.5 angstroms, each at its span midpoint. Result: 0.29 mag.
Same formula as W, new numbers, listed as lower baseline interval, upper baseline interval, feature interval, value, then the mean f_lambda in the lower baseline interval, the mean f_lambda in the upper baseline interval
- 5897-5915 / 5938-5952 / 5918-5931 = -0.18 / 61.1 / 75.1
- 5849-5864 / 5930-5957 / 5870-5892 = 0.11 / 74.5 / 75.4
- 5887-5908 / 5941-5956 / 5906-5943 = -0.13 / 57.4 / 74.1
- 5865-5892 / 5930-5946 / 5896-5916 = 0.16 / 70.3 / 75.6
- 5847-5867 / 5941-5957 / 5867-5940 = 0.08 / 76.6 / 73.9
